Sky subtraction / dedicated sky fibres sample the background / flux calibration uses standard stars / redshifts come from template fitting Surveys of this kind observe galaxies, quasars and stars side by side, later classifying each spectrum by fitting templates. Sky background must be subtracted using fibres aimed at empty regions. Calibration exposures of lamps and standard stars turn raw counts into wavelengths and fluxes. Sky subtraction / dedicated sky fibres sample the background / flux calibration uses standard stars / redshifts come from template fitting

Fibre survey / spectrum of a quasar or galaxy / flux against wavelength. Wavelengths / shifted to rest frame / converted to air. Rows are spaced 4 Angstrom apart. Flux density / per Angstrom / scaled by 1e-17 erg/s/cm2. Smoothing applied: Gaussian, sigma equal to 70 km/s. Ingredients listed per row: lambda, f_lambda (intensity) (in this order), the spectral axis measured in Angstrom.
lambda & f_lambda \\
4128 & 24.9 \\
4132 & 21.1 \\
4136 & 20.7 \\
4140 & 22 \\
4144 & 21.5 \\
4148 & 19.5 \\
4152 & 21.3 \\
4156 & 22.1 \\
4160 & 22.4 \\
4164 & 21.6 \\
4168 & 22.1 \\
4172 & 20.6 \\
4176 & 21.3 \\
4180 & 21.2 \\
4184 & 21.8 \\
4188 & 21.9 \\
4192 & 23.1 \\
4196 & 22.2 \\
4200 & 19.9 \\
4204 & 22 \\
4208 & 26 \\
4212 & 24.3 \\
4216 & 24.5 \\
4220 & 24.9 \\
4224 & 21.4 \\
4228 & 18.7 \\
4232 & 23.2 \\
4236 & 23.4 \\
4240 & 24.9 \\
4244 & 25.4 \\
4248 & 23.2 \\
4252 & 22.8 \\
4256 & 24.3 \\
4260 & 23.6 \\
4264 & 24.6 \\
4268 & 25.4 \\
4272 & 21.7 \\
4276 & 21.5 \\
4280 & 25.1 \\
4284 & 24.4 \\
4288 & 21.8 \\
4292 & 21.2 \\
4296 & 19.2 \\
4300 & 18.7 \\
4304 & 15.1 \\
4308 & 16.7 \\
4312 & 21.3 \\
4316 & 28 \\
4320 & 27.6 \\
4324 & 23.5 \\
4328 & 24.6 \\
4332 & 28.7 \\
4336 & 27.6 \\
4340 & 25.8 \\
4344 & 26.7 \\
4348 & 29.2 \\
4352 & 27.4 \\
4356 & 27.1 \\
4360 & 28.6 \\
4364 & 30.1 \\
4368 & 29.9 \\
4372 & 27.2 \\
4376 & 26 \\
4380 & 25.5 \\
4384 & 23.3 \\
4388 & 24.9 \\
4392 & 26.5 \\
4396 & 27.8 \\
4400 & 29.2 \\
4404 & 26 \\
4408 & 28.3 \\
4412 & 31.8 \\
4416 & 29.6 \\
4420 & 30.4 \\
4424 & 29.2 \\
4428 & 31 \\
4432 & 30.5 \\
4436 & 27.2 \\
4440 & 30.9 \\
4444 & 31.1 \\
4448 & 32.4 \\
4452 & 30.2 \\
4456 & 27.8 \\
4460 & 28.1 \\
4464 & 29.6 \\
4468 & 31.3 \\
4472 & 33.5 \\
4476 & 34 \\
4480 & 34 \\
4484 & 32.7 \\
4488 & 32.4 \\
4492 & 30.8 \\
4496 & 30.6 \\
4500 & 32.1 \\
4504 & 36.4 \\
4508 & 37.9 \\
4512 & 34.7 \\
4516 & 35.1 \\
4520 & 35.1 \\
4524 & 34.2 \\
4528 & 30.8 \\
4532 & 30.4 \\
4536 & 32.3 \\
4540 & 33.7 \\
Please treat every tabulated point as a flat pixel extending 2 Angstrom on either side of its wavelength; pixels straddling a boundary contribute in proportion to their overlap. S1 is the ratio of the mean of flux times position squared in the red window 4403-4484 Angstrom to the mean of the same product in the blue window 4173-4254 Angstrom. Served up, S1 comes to 1.49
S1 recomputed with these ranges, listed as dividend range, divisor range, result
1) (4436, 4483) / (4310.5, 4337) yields 1.27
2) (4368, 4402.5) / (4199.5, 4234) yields 1.25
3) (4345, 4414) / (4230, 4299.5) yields 1.25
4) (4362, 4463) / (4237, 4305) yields 1.35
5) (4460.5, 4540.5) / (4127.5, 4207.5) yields 1.77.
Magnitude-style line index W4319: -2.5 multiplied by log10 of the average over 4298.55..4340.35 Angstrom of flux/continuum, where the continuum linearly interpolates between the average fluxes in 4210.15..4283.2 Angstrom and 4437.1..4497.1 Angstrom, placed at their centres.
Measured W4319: 0.12 mag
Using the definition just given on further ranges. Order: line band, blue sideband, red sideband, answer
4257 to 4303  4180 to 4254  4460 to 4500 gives 0.123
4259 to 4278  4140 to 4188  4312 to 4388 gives 0.051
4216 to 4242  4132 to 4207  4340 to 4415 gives 0.018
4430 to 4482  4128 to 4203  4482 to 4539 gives 0.021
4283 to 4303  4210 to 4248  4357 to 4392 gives 0.207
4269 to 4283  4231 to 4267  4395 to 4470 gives 0.080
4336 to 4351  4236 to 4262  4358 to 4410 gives -0.044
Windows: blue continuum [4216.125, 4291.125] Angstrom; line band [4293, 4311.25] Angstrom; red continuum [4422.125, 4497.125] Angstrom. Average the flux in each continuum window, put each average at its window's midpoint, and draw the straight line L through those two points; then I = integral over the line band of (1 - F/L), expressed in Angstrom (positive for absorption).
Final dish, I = 5.2 Angstrom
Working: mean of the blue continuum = 23.3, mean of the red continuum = 30.9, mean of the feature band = 17.9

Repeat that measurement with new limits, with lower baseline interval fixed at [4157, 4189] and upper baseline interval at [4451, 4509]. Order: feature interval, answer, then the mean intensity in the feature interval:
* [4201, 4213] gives -0.50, 23.7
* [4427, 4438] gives 0.35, 29.4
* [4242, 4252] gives 0.05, 24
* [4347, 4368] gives -0.53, 28.6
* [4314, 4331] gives 0.38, 26.1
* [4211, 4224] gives -0.55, 24.1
